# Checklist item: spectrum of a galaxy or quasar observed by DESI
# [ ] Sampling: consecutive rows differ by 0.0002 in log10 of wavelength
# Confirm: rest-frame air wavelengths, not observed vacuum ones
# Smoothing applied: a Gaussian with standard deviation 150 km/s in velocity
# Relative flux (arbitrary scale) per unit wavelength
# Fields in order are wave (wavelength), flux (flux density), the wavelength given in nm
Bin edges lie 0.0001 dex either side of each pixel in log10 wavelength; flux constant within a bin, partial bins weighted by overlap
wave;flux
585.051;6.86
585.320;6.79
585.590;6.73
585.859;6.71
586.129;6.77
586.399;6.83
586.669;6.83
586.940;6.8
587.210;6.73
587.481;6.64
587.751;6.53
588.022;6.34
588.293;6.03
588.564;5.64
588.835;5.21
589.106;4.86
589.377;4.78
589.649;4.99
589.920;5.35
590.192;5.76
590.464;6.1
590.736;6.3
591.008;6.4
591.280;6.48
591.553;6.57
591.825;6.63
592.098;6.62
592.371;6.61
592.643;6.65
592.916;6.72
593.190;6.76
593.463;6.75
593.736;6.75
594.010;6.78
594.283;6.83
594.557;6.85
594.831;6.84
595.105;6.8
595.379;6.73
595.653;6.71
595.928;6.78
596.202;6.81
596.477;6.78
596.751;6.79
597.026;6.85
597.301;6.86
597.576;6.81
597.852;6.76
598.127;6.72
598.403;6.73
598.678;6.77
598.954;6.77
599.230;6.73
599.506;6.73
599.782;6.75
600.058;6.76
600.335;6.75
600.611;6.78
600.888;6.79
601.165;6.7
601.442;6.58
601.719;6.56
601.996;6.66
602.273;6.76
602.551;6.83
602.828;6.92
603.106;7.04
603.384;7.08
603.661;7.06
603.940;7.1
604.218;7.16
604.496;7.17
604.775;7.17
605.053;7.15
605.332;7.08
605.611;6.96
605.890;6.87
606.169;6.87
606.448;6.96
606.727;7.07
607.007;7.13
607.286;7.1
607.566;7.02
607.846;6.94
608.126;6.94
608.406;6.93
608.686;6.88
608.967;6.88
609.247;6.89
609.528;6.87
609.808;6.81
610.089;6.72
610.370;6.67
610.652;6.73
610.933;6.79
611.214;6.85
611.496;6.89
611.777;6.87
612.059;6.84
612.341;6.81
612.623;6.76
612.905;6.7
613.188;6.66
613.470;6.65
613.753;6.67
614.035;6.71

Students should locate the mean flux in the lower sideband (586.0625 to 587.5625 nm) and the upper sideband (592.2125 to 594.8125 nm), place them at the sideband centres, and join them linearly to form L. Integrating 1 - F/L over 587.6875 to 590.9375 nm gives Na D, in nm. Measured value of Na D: 0.53 nm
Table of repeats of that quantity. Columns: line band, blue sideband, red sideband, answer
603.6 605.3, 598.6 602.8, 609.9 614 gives -0.10 nm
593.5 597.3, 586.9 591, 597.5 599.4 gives -0.19 nm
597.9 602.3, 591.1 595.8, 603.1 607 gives 0.12 nm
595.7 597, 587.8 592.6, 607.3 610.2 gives -0.11 nm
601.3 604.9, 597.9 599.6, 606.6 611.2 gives -0.06 nm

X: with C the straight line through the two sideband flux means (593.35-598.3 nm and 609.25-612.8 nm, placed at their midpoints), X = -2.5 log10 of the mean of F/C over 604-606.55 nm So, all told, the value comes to -0.04 mag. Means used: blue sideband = 6.79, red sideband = 6.8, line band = 7.05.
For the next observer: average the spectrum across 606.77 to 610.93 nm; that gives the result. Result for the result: 6.89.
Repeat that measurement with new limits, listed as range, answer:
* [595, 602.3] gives 6.75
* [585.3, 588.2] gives 6.69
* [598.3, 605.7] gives 6.87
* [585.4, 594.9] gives 6.35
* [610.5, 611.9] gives 6.82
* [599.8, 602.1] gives 6.7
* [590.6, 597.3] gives 6.7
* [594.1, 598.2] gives 6.8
